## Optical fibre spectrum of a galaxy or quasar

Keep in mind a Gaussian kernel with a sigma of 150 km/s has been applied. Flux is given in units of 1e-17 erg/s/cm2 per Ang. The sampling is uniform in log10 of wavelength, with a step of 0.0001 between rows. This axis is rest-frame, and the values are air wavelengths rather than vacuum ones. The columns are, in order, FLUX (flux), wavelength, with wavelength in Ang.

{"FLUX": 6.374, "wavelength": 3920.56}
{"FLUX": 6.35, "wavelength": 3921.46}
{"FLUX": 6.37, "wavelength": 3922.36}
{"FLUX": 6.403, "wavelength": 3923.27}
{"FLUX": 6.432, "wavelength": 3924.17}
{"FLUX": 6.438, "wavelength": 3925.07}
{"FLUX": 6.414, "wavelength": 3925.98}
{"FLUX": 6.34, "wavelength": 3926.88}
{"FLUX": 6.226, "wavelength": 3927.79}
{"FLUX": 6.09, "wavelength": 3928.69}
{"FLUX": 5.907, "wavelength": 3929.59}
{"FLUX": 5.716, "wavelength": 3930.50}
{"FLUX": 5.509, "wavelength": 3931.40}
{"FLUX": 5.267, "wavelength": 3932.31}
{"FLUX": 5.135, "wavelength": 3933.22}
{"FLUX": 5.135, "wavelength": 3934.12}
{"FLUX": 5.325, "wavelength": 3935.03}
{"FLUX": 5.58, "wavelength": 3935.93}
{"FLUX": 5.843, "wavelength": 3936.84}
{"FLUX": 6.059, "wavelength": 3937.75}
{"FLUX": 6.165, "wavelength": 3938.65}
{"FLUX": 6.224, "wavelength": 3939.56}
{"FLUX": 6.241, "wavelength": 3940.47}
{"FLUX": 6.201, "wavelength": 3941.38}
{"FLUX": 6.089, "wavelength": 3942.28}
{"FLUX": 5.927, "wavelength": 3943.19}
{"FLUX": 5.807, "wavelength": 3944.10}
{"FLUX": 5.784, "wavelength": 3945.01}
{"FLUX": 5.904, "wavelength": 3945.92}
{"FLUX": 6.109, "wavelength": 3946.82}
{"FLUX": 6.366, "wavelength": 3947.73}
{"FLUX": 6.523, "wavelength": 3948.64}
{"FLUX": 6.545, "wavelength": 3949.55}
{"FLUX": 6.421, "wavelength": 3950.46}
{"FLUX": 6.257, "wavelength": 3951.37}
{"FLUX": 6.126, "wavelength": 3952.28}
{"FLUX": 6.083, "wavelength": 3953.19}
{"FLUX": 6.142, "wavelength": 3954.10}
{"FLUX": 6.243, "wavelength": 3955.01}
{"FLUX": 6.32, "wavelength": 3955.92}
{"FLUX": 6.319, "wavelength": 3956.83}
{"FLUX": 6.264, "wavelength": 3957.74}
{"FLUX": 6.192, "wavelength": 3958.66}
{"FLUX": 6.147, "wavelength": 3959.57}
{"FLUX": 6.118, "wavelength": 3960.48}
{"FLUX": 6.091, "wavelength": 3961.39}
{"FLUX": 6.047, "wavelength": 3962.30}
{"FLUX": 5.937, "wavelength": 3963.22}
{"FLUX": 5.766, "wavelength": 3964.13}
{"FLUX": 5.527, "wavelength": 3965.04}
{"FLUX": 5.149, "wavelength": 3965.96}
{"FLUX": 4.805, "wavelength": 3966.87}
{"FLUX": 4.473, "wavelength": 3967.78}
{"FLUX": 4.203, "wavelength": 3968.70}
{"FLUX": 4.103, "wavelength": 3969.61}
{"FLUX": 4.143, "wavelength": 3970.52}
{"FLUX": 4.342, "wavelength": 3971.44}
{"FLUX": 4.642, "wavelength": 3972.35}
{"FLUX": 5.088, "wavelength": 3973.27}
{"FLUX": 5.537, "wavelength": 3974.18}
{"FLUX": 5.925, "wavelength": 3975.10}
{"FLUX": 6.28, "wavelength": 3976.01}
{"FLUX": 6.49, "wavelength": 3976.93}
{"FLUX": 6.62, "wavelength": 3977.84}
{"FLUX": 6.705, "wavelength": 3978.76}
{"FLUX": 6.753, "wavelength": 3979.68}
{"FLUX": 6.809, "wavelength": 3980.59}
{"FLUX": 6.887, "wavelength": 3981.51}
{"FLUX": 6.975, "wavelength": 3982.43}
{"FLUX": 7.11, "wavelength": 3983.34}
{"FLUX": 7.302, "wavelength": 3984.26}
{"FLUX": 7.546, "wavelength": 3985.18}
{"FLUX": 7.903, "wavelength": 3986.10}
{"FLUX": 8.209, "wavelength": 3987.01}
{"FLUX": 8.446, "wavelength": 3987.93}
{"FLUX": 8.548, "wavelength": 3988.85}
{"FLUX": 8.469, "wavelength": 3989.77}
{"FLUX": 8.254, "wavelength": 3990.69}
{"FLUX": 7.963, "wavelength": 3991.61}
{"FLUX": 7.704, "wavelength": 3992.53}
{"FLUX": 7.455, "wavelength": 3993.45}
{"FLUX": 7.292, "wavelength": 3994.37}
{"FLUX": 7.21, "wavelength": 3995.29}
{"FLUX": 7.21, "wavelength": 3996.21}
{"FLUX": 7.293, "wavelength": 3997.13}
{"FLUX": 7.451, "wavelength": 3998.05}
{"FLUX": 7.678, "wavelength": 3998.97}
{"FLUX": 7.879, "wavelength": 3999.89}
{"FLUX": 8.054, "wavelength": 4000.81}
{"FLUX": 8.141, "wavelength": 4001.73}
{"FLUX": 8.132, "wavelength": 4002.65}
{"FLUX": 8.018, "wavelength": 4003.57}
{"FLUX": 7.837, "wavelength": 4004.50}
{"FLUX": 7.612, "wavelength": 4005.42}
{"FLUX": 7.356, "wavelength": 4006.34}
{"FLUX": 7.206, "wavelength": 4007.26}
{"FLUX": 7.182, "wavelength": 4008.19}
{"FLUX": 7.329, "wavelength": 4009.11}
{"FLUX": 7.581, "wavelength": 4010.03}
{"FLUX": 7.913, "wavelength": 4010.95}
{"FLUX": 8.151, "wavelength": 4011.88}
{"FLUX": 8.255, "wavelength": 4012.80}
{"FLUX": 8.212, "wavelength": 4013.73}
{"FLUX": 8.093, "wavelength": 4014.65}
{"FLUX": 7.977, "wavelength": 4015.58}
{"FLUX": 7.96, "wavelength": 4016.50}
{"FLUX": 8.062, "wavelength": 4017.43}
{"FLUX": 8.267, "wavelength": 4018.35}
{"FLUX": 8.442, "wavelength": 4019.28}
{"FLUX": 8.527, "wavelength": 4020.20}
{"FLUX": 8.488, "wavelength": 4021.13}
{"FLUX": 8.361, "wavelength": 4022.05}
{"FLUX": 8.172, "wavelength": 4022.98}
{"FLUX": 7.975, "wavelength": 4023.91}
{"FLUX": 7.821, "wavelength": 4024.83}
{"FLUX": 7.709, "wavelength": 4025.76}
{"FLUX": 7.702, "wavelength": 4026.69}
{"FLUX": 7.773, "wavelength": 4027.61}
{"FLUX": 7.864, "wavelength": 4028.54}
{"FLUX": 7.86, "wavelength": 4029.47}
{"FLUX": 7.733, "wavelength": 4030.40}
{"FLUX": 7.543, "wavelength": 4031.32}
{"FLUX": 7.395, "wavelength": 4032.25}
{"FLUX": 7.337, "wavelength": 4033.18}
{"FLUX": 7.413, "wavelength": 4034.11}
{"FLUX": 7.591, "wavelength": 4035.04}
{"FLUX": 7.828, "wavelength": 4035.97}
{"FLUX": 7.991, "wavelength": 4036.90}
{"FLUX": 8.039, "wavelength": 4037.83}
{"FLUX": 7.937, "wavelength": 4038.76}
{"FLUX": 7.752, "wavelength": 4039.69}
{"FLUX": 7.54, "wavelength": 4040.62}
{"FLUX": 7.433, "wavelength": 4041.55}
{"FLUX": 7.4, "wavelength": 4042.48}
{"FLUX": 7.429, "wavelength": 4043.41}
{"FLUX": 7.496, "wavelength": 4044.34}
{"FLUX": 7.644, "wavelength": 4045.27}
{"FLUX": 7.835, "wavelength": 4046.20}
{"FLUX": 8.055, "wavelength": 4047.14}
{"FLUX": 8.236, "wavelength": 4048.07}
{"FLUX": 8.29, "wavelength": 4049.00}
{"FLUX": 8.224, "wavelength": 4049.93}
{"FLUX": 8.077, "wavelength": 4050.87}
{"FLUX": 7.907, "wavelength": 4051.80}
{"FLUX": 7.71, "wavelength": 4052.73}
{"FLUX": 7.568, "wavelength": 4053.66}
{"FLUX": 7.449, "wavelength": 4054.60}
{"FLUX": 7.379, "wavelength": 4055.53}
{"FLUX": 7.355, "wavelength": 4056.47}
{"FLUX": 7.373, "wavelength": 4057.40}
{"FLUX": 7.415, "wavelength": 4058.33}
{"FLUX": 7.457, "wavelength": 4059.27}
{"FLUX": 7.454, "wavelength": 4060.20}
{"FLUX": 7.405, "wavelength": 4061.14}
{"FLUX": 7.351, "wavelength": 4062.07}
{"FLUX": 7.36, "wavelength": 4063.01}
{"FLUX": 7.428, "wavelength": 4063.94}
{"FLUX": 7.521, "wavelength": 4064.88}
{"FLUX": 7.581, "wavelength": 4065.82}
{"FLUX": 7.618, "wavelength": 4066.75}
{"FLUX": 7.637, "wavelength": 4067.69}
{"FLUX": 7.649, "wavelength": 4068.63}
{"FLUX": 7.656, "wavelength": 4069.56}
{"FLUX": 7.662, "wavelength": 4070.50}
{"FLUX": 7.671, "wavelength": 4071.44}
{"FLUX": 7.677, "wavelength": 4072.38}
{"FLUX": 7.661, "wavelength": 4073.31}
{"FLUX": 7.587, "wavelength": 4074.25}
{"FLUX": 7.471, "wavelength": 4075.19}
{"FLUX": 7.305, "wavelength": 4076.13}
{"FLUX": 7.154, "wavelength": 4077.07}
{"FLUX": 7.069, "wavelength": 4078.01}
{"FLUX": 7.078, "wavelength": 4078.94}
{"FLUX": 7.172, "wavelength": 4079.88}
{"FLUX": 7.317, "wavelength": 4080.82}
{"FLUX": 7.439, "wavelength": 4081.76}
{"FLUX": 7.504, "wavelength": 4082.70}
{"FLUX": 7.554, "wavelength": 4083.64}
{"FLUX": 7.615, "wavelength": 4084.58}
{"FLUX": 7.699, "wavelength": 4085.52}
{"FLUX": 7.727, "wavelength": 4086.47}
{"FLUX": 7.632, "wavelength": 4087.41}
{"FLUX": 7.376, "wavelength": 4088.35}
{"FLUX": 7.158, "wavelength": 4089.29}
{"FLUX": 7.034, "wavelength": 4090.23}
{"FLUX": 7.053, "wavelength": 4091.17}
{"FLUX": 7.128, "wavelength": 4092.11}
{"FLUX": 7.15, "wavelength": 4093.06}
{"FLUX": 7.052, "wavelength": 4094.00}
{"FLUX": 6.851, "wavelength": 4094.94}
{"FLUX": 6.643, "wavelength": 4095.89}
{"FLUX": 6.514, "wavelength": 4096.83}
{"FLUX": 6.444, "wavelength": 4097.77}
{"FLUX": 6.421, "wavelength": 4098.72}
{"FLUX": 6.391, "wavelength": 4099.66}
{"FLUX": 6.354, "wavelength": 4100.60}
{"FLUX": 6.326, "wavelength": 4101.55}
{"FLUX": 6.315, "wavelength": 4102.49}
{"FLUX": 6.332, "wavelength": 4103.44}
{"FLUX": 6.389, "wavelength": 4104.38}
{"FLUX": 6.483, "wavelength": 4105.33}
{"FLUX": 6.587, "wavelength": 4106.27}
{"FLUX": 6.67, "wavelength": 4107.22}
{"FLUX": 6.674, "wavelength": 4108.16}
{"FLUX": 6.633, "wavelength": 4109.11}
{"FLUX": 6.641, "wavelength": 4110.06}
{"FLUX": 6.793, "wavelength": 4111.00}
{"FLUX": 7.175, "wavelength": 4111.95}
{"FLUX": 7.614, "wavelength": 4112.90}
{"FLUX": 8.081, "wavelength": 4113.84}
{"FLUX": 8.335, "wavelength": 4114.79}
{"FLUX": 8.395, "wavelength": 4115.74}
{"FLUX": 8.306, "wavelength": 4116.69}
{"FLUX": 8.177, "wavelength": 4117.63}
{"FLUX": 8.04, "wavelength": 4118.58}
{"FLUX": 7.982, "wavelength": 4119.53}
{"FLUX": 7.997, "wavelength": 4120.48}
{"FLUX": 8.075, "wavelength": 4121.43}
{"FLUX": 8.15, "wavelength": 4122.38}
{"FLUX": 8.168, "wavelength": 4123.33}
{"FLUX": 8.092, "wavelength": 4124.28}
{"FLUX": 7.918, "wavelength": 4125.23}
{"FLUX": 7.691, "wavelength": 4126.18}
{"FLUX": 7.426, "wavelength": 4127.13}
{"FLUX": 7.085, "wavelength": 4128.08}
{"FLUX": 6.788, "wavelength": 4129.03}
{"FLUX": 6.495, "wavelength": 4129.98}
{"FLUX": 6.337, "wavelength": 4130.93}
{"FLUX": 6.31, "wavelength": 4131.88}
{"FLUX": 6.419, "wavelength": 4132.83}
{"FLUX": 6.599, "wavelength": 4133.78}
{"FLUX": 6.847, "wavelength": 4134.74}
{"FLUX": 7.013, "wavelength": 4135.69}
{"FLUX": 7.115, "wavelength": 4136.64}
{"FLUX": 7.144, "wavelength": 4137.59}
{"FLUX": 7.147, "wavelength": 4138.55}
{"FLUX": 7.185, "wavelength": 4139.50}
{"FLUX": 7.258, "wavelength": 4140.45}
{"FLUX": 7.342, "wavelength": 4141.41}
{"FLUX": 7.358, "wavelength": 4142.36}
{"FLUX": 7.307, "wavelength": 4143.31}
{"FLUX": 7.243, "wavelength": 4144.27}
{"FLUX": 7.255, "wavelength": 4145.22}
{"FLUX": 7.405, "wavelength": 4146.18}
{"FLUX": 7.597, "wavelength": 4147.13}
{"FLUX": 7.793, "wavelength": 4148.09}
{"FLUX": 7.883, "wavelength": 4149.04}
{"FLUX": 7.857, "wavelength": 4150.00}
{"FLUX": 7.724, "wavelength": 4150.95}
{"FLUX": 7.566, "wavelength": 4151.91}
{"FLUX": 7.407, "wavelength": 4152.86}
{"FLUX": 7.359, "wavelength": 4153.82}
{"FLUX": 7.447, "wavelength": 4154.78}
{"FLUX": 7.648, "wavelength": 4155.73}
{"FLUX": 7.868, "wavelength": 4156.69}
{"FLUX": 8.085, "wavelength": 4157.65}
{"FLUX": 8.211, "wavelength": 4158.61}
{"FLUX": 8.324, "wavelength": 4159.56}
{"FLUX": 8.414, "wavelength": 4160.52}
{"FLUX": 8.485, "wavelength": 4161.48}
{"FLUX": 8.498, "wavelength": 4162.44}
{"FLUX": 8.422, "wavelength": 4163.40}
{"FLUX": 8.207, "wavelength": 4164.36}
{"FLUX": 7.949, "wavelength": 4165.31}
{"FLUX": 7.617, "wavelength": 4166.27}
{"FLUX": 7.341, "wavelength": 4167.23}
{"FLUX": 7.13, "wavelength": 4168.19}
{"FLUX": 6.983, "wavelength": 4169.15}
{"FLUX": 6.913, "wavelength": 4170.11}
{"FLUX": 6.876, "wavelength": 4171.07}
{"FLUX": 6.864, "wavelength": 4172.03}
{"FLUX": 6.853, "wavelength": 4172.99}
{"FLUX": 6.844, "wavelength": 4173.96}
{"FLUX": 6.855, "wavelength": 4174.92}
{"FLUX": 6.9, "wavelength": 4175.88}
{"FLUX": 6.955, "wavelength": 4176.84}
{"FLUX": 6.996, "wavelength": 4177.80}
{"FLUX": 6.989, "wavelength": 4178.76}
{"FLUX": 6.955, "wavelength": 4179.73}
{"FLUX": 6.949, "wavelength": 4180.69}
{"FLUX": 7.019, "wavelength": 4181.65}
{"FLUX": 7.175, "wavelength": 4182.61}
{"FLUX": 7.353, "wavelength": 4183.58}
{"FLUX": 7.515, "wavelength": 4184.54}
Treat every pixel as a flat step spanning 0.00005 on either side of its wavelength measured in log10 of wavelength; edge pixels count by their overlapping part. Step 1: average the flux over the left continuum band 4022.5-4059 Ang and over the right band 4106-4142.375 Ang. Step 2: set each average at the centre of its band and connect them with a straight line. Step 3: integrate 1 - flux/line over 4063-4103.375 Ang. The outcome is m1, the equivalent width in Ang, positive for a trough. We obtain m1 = 1.7 Ang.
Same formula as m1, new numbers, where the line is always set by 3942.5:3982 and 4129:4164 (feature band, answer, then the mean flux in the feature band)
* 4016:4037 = -4.89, 7.9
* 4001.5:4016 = -3.58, 7.8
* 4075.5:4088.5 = -0.97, 7.4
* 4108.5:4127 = -1.51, 7.79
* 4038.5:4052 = -2.54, 7.81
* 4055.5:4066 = -1.11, 7.42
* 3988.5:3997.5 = -2.37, 7.73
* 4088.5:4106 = 0.85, 6.68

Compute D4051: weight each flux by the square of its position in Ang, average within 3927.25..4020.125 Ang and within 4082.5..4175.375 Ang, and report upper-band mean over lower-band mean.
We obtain 1.2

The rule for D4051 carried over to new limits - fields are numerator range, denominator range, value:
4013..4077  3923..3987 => 1.35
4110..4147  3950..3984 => 1.37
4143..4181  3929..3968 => 1.41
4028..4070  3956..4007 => 1.18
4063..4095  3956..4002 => 1.18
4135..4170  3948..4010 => 1.24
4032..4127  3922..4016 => 1.19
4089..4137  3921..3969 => 1.30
